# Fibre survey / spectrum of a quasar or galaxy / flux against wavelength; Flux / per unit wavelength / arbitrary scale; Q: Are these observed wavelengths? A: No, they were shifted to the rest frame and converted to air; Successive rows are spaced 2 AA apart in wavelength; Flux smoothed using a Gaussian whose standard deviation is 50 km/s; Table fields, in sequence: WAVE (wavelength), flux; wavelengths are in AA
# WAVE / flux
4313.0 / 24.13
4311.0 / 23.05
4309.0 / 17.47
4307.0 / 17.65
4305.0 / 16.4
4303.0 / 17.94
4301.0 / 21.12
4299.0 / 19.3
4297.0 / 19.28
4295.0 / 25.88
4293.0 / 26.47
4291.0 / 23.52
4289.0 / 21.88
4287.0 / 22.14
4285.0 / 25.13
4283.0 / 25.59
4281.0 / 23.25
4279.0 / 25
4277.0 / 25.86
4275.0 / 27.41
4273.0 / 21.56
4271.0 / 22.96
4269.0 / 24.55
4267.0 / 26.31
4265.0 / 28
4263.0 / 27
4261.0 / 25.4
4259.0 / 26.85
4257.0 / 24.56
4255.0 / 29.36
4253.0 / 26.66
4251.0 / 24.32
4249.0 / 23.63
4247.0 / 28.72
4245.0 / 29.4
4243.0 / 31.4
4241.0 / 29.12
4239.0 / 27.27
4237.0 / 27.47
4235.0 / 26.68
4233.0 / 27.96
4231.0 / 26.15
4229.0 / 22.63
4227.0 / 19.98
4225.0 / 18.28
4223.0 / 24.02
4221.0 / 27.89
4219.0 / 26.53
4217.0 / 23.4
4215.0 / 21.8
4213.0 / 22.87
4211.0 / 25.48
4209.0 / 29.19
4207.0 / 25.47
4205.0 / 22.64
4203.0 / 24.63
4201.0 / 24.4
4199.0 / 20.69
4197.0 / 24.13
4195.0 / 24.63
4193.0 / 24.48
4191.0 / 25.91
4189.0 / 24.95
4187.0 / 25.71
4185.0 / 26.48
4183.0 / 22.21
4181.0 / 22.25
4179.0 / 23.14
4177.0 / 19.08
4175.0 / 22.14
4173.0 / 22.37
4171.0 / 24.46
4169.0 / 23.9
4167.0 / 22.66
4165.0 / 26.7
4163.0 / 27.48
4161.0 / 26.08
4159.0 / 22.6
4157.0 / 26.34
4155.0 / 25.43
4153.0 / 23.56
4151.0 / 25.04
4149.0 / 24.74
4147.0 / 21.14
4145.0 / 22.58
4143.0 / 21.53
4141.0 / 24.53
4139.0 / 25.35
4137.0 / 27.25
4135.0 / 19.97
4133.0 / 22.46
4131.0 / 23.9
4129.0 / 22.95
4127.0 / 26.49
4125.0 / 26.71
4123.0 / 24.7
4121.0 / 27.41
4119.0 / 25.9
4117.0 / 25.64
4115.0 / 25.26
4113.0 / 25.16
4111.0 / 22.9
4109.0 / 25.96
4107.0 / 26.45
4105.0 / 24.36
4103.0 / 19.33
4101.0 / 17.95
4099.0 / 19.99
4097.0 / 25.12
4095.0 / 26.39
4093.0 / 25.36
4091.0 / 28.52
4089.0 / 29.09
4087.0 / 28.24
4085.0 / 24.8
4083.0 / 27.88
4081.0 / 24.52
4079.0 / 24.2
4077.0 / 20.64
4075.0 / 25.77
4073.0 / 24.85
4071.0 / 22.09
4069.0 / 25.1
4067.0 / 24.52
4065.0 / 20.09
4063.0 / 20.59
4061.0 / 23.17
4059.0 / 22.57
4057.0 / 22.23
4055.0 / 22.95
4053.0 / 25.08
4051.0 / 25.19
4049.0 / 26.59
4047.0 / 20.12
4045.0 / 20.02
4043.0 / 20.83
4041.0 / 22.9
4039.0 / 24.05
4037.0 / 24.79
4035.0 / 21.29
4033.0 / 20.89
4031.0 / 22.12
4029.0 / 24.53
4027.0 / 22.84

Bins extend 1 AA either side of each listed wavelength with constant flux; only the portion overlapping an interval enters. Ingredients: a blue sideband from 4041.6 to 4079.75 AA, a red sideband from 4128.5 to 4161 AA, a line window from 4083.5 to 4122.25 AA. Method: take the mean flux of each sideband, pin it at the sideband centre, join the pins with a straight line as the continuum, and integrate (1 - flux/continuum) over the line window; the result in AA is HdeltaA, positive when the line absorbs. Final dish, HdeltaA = -2.64 AA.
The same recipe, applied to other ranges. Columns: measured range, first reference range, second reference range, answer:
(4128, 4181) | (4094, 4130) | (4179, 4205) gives 1.1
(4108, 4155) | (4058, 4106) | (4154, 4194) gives -0.6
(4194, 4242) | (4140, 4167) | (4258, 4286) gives 0.4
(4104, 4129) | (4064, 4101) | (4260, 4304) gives -1.0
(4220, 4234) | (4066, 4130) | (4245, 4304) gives 0.4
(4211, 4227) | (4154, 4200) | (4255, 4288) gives 0.7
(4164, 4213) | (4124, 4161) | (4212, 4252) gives 1.5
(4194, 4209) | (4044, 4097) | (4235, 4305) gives 0.4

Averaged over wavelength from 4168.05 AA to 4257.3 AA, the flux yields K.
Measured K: 24.9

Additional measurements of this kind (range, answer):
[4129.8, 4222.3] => 24.1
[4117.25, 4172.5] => 24.5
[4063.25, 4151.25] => 24.3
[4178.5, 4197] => 24.4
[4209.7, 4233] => 23.8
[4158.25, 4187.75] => 23.8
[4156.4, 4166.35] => 25.7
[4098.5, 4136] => 23.9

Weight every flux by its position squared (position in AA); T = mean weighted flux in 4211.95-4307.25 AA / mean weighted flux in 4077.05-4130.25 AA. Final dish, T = 1.06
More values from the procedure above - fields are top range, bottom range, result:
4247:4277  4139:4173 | 1.11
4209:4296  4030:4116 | 1.17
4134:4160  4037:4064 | 1.09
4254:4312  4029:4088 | 1.12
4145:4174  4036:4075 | 1.11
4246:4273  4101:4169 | 1.12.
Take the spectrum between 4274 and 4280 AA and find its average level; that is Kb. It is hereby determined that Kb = 26.1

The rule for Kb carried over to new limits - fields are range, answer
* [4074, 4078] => 23.2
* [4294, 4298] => 22.6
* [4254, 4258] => 27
